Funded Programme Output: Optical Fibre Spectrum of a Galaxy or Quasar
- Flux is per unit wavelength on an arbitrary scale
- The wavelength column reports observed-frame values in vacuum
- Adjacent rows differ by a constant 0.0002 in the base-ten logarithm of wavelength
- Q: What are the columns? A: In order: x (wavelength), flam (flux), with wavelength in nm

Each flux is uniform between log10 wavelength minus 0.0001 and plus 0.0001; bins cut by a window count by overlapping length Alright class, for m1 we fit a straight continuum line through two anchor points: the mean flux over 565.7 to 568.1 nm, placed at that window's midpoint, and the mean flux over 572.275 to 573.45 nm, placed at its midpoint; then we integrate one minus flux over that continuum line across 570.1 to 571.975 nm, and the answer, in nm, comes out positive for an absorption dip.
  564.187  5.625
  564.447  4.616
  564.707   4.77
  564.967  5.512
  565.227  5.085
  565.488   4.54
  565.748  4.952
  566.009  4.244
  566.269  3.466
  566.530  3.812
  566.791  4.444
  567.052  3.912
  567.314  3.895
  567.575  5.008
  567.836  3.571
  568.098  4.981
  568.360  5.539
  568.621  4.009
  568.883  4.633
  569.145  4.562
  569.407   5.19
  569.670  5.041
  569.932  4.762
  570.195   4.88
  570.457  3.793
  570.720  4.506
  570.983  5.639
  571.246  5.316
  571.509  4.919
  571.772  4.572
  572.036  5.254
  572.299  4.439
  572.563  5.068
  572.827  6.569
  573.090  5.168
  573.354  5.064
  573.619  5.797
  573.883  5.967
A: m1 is 0.06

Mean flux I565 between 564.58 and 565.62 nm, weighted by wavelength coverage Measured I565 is 4.98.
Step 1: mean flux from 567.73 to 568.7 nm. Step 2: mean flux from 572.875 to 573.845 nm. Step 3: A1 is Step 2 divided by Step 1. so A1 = 1.20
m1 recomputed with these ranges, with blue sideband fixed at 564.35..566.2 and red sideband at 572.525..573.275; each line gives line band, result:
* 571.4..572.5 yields 0.14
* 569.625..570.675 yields 0.15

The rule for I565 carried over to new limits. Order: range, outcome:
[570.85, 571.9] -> 5.11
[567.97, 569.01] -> 4.79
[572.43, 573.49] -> 5.46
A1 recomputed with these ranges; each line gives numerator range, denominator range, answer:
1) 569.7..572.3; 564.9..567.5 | 1.11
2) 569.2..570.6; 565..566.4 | 1.04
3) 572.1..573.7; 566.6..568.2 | 1.25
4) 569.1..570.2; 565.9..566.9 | 1.23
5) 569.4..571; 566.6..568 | 1.14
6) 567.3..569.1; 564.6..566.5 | 0.99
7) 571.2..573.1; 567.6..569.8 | 1.10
